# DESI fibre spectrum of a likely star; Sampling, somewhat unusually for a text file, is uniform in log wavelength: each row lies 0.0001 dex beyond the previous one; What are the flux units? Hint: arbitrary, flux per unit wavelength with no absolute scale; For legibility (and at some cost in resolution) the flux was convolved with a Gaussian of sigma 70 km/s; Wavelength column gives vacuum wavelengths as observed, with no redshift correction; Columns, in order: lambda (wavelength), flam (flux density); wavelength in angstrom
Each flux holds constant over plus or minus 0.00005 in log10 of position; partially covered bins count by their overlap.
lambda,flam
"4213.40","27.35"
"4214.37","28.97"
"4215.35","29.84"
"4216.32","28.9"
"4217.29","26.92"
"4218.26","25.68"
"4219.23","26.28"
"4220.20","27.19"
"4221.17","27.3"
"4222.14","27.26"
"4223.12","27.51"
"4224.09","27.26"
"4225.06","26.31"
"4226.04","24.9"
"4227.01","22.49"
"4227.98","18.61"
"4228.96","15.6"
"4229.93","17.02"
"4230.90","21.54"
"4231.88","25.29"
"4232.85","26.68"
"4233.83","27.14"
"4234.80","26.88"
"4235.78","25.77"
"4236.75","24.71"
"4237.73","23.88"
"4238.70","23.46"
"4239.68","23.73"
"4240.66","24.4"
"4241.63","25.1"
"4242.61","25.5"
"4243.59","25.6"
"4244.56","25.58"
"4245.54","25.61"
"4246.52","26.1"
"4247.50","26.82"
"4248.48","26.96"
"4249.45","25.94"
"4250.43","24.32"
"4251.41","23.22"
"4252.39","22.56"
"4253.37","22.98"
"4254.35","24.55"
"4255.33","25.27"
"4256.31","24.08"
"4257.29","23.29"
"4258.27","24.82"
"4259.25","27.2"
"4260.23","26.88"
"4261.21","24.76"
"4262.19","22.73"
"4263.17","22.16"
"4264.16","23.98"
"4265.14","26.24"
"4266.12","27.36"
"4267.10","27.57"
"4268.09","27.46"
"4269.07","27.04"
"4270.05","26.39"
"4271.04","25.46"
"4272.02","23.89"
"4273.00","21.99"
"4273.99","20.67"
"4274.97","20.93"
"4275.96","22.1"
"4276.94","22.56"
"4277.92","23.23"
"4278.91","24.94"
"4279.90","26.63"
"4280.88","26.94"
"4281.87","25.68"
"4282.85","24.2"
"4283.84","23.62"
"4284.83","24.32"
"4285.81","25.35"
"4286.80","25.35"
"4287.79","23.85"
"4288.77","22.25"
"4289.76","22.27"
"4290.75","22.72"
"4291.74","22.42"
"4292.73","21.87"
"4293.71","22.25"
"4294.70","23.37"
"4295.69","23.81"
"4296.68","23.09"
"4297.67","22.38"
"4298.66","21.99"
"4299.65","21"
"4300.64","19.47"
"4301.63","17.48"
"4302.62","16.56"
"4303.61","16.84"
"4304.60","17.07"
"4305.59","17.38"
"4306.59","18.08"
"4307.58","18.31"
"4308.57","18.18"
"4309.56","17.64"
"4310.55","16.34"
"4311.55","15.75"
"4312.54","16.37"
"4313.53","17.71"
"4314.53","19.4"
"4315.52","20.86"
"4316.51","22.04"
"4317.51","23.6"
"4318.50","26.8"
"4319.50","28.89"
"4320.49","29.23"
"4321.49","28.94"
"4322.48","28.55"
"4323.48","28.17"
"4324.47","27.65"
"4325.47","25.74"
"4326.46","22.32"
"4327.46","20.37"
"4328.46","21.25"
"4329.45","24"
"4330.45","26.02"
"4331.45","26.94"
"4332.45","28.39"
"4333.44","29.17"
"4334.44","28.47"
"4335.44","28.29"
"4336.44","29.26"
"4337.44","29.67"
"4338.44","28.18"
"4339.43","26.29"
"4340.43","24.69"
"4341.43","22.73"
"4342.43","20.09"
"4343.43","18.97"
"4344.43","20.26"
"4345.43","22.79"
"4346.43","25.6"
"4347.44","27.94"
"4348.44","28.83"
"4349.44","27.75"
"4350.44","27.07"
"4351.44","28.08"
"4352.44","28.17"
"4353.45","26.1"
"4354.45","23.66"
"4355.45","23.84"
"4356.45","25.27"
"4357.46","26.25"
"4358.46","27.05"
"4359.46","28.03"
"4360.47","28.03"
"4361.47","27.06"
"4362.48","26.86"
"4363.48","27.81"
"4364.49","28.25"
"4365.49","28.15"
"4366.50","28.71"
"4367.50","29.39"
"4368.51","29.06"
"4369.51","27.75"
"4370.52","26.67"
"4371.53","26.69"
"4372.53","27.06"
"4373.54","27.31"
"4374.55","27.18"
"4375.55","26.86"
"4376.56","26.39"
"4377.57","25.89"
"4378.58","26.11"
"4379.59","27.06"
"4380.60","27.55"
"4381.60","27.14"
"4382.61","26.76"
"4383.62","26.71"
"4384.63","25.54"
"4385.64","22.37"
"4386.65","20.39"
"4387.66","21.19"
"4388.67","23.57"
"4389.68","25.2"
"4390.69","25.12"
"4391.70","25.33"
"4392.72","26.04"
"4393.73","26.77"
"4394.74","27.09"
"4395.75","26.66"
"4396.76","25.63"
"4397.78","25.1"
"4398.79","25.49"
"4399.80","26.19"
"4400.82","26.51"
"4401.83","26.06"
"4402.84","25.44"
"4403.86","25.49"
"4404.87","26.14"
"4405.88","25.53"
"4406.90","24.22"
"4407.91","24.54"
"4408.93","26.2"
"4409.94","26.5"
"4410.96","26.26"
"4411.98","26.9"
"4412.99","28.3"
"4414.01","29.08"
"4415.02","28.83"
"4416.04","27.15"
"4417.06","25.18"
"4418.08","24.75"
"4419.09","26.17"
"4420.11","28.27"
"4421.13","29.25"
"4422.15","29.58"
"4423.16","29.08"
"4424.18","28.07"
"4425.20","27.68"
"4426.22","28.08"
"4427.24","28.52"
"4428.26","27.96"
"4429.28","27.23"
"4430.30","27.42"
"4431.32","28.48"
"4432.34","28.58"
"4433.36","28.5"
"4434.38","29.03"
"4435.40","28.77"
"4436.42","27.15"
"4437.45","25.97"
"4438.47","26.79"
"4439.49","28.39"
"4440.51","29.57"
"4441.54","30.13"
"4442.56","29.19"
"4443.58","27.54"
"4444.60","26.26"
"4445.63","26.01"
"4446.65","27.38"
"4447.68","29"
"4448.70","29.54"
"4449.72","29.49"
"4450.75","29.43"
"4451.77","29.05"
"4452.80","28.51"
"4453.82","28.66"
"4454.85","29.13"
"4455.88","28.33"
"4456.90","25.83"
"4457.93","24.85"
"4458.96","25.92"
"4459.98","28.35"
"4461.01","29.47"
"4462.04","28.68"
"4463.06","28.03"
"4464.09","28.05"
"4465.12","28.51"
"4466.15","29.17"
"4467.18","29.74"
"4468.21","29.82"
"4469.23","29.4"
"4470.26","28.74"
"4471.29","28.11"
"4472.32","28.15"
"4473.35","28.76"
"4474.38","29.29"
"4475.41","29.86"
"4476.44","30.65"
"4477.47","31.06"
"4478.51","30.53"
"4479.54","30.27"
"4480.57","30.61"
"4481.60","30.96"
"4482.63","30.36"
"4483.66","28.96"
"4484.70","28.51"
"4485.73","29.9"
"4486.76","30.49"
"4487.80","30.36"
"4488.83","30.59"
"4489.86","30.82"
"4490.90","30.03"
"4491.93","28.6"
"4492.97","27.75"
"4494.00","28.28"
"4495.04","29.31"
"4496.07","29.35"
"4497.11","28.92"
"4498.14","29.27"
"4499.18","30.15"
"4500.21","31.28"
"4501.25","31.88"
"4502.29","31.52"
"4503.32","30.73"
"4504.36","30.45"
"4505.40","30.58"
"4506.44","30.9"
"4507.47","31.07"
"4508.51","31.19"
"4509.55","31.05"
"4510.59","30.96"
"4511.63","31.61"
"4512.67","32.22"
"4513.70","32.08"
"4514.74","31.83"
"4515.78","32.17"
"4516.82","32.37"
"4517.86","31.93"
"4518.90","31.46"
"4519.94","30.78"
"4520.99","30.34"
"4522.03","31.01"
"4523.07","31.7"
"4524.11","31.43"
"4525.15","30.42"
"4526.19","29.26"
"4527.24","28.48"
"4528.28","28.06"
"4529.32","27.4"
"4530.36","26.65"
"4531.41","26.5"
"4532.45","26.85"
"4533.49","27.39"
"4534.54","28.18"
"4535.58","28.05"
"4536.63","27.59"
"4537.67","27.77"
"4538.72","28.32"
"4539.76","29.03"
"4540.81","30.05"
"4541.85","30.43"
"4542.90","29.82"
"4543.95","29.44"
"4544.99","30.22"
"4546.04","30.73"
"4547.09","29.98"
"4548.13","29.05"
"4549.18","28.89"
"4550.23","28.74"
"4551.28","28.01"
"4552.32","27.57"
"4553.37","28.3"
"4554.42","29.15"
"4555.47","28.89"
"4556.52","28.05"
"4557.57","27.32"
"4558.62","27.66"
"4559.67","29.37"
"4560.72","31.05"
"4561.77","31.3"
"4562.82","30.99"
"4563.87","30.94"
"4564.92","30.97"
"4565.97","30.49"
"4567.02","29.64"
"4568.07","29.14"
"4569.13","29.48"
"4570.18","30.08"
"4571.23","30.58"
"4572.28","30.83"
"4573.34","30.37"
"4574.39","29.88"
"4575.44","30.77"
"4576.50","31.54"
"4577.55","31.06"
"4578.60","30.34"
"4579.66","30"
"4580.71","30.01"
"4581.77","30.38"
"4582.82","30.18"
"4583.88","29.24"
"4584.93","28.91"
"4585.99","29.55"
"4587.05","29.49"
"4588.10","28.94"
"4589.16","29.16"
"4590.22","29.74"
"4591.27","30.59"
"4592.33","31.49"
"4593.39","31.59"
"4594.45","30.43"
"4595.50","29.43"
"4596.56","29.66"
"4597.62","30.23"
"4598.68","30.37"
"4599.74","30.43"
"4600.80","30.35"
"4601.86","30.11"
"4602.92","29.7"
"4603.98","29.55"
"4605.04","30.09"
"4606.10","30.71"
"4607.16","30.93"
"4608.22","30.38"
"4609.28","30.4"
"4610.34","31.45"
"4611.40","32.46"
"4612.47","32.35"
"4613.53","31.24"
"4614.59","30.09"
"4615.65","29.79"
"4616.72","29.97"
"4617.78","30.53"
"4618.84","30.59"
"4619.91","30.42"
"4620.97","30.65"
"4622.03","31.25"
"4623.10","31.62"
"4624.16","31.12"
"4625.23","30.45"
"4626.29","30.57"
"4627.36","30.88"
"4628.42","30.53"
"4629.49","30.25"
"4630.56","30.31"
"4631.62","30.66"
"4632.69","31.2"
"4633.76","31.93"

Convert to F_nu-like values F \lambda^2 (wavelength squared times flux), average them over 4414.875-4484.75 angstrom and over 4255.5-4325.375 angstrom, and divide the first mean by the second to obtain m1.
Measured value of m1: 1.33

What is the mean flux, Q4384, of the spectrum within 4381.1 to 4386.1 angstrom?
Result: 25.7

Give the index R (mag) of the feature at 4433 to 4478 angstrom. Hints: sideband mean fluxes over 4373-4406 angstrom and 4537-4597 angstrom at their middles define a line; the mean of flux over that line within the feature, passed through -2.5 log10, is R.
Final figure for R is -0.049 mag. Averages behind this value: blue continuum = 25.7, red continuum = 29.7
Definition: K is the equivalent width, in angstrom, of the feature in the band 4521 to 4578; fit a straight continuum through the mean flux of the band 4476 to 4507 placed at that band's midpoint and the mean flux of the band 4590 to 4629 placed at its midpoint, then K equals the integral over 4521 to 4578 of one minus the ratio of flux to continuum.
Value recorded 1.9 angstrom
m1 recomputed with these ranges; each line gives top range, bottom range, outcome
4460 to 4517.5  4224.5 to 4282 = 1.37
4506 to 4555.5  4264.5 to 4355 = 1.38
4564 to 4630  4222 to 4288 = 1.44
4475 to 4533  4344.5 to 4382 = 1.19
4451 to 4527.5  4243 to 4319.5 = 1.43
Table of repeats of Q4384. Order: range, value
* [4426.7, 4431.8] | 27.9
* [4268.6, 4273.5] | 24.9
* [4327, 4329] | 20.9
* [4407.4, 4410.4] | 25.8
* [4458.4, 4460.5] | 27.1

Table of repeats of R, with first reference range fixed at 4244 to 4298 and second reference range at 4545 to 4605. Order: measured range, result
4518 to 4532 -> -0.023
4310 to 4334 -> 0.060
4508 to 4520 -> -0.106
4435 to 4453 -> -0.029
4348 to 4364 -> -0.040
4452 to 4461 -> 0.004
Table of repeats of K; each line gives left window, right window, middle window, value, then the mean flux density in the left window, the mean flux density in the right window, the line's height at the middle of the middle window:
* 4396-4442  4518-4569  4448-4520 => -3.8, 27.2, 29.2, 28.3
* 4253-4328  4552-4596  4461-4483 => -1.6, 23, 29.9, 27.4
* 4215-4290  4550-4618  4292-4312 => 4.7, 24.8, 30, 25.6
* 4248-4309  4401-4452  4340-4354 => 0.2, 23.2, 27.6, 25.2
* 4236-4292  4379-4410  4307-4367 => 0.3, 24.6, 25.5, 25.1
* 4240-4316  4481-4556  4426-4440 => -0.3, 22.9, 29.8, 27.3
